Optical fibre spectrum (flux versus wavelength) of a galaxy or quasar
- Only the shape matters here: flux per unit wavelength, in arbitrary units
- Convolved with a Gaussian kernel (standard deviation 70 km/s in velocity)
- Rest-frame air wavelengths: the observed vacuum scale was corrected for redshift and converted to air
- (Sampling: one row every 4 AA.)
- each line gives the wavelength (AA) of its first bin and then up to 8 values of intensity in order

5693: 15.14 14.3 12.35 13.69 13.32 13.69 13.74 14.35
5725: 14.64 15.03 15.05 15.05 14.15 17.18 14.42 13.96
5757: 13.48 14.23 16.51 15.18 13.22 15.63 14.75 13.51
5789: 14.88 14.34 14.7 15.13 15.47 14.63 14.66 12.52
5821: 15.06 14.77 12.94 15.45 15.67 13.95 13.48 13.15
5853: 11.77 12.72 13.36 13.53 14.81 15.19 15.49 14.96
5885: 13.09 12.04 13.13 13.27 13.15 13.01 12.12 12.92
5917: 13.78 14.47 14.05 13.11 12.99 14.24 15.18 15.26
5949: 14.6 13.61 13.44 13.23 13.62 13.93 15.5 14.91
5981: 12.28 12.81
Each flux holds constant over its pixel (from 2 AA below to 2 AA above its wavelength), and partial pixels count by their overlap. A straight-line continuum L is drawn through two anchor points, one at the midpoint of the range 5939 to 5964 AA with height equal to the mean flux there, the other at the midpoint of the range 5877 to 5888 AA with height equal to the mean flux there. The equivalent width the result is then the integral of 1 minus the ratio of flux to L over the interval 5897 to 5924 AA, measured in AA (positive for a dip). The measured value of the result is 1.7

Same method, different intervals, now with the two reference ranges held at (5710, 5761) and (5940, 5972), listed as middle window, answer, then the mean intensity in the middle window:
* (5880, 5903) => 1.7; 13.2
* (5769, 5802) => -0.2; 14.5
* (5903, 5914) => 1.2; 12.7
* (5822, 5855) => 0.9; 13.9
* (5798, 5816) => -0.5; 14.8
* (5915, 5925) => 0.1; 14.1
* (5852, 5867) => 1.4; 12.9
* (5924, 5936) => 0.7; 13.4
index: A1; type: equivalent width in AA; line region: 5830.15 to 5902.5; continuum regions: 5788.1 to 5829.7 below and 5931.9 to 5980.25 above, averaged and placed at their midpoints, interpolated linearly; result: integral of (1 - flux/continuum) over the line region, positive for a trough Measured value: 3.0 AA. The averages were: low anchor 14.5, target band 13.8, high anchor 14.2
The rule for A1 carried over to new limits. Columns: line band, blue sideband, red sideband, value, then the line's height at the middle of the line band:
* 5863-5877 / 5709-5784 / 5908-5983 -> -0.5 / 14.2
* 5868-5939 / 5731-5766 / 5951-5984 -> 2.3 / 14.1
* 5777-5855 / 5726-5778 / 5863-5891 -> 1.1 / 14.5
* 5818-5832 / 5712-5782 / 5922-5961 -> 0.2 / 14.4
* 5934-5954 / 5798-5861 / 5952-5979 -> -0.7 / 14.1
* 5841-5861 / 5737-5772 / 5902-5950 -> 1.8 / 14.2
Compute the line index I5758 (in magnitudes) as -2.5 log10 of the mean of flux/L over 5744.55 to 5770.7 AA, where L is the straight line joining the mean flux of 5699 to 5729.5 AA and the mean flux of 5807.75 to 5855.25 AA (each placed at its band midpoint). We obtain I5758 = -0.08 mag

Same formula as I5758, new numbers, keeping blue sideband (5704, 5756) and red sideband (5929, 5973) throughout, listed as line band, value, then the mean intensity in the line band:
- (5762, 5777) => -0.04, 15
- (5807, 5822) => 0.01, 14.2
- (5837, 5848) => 0.02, 14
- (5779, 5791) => 0.00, 14.4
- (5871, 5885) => -0.05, 14.9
